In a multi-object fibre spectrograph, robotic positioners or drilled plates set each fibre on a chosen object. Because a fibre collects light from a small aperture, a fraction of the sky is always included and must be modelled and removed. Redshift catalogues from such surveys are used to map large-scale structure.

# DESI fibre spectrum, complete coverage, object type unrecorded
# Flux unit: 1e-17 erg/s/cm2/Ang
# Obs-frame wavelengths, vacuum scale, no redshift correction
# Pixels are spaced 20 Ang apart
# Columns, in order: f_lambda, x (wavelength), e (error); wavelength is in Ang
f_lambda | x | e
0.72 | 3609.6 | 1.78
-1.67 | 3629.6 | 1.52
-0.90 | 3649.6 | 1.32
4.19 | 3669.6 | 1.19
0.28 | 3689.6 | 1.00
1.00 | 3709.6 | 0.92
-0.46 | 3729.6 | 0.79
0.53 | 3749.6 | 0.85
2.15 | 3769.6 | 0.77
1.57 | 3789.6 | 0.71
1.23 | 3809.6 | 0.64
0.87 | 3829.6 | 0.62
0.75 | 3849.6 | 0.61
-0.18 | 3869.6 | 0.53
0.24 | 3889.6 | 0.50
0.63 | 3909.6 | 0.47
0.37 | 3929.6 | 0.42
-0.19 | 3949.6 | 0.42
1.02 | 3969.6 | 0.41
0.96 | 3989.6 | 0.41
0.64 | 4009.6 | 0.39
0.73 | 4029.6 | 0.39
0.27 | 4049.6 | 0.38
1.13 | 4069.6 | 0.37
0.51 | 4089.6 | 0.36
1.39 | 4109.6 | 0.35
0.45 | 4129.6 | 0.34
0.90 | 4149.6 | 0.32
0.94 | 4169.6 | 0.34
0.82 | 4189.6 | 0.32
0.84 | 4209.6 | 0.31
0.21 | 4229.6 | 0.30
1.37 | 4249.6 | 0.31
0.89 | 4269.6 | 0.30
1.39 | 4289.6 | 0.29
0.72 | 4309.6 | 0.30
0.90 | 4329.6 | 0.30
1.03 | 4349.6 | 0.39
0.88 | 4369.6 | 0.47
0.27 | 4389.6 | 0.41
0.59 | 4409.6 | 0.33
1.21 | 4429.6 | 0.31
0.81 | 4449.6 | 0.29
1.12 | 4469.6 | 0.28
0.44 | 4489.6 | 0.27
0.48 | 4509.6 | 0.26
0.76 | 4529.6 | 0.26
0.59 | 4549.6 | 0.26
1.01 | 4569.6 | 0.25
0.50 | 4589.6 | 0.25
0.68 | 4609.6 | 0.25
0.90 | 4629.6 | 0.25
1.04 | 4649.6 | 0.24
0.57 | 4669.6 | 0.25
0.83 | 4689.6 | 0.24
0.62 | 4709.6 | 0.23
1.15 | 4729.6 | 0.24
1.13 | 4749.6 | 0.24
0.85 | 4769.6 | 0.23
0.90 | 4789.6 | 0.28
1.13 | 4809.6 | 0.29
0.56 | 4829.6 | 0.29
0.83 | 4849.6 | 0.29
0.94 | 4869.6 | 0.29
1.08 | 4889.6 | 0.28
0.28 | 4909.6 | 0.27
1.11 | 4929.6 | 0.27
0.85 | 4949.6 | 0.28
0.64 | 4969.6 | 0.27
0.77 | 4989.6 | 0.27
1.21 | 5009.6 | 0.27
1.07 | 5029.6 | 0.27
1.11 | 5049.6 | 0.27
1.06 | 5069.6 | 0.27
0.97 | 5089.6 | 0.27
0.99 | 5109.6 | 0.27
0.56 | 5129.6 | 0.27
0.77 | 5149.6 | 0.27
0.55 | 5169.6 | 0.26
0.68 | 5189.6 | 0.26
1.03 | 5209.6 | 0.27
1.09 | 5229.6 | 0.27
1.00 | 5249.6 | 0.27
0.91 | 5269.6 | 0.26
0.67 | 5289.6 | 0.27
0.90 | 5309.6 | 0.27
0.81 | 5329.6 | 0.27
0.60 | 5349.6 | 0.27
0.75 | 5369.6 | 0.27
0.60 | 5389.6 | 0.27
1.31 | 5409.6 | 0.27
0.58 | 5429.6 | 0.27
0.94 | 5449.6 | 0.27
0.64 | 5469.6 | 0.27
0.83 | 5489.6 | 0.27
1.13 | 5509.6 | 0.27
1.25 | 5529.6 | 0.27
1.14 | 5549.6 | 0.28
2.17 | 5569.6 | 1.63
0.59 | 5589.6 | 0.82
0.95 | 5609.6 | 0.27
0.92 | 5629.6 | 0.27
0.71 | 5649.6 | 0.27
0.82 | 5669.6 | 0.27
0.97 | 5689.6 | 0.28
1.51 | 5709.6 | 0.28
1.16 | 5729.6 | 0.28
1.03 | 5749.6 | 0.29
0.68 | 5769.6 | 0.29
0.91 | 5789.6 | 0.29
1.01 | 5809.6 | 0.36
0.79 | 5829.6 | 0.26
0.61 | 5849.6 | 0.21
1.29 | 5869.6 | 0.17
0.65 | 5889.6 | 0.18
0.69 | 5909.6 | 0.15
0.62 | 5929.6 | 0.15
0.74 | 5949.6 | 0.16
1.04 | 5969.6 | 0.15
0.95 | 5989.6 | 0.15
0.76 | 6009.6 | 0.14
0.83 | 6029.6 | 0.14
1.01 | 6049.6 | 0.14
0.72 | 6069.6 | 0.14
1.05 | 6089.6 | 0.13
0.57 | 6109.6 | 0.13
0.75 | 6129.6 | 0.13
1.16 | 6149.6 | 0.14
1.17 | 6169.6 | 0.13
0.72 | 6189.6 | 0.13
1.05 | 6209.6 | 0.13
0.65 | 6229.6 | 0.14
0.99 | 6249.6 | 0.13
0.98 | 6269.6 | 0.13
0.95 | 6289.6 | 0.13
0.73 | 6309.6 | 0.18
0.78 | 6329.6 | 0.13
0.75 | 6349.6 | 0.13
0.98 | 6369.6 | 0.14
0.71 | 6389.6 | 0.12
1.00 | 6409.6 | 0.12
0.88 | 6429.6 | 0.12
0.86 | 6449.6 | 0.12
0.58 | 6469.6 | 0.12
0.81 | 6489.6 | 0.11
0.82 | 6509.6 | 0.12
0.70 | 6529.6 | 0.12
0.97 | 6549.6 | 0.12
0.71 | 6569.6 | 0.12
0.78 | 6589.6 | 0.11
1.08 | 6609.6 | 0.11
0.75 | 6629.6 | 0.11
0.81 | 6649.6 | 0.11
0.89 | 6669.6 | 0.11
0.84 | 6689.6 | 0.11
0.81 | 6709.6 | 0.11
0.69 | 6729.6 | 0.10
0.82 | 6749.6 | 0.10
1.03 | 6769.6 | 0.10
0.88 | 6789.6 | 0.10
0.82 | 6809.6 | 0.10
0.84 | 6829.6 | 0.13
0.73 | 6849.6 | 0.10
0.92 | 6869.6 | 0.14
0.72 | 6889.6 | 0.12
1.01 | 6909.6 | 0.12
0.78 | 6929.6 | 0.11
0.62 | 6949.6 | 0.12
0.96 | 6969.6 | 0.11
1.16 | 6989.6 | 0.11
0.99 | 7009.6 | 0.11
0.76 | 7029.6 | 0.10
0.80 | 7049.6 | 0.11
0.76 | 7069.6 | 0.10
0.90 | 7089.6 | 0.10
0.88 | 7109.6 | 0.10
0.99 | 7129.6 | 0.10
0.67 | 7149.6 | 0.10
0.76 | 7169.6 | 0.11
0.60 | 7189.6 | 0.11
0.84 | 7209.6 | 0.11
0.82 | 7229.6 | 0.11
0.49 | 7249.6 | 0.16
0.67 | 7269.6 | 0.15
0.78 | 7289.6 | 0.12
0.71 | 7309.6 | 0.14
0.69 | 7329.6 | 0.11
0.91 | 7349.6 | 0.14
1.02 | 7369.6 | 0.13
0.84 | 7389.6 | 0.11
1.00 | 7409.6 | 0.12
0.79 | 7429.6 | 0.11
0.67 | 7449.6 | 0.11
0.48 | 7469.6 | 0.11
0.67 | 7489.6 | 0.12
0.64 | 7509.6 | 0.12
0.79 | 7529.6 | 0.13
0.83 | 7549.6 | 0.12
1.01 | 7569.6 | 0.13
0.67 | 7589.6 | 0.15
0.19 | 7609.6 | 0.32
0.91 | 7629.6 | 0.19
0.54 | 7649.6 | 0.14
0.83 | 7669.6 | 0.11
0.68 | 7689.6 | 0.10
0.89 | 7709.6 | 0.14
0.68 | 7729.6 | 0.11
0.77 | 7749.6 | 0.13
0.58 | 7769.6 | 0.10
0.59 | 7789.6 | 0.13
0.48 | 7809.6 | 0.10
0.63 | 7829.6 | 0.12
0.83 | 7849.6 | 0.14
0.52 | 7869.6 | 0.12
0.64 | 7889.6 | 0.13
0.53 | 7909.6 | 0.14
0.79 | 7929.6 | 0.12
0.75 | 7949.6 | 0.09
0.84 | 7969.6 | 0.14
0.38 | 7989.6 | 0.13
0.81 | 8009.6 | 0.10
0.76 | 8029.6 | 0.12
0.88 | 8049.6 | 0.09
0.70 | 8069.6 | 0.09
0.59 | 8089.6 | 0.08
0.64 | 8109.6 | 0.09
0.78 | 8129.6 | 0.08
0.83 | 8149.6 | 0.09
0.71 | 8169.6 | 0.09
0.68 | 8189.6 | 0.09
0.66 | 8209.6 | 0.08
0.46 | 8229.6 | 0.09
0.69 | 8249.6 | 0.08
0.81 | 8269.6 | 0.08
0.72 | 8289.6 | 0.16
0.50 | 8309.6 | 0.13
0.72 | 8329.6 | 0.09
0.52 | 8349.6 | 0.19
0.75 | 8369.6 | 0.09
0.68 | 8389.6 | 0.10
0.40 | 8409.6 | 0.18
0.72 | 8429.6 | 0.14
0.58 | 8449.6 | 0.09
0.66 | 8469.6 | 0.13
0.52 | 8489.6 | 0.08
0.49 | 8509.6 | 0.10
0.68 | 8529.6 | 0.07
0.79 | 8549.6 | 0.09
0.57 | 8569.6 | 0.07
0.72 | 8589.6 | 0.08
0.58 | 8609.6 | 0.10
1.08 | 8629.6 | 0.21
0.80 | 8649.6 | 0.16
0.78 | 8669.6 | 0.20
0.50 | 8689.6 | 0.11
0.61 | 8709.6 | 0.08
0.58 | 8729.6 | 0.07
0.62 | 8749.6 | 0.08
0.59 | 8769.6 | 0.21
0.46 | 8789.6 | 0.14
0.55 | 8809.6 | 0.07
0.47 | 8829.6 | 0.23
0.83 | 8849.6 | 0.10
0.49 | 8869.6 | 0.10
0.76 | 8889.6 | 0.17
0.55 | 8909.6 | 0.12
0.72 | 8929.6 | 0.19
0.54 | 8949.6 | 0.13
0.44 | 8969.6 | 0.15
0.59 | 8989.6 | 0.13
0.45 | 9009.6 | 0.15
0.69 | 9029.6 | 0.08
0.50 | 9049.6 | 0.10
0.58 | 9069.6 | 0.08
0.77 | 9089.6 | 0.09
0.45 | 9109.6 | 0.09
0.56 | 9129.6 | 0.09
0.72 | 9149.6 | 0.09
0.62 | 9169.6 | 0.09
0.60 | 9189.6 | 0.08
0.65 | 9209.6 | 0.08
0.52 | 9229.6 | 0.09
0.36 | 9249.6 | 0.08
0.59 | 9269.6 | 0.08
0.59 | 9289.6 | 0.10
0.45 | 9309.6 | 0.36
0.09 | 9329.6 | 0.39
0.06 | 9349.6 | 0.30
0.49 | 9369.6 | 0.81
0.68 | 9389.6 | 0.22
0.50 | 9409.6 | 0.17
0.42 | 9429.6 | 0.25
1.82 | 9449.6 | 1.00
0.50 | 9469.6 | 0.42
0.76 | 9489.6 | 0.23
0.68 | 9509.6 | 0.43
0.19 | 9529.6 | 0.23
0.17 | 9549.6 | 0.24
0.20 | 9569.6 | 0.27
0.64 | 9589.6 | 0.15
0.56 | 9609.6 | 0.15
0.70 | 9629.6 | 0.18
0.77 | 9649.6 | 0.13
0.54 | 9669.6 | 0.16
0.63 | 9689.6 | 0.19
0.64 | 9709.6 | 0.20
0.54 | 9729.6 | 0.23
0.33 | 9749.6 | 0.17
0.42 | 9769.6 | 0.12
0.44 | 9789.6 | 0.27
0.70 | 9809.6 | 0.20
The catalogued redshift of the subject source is 0.065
